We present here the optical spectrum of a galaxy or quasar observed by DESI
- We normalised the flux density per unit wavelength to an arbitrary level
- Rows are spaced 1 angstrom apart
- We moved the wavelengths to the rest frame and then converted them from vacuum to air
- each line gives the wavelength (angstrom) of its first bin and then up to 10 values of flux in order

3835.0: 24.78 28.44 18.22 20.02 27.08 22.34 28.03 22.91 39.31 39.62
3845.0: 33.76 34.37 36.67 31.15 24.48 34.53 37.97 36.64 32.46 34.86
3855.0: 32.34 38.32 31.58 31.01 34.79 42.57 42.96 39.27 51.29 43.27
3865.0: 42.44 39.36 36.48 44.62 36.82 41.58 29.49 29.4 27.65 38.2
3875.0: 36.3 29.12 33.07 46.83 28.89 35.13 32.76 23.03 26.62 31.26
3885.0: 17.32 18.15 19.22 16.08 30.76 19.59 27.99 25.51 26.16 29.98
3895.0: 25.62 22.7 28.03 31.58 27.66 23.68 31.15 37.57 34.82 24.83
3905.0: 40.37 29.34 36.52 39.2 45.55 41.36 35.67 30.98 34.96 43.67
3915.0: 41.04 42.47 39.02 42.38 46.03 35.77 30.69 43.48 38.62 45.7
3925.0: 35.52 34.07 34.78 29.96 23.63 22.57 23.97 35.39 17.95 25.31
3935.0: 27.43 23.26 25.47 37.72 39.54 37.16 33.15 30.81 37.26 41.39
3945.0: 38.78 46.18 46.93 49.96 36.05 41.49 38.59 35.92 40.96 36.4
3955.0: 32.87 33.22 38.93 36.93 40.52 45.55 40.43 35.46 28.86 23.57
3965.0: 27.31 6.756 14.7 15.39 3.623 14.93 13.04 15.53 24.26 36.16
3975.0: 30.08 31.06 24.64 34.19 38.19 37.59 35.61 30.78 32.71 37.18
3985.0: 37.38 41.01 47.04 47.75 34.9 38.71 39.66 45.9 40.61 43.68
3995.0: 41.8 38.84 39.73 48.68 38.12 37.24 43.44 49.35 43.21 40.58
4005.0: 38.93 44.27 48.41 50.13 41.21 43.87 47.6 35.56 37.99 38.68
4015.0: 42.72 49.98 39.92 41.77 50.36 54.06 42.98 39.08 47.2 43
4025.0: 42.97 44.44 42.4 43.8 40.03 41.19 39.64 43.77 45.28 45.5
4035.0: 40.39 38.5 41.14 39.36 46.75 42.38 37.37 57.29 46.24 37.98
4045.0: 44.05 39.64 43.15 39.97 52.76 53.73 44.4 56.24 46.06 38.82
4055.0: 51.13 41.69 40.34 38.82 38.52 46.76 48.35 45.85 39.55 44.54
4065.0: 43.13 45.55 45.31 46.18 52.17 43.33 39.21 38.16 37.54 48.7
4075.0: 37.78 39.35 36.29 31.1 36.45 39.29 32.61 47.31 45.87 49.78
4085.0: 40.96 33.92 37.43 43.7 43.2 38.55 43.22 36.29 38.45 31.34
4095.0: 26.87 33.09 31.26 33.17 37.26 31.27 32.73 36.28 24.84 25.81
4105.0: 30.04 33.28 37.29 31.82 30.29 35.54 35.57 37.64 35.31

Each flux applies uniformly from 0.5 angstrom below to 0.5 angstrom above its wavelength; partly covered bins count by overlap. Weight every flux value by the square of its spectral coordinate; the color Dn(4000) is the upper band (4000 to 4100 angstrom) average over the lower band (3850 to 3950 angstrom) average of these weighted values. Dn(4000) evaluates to 1.34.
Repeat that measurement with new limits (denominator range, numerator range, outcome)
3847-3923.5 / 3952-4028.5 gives 1.16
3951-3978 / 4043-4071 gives 1.66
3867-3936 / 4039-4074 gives 1.50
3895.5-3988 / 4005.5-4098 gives 1.34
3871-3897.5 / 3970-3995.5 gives 1.31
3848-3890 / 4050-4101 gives 1.35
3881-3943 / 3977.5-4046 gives 1.40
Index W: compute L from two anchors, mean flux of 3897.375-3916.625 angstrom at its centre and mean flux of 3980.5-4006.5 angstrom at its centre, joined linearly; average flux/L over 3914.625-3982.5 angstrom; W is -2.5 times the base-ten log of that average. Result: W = 0.157 mag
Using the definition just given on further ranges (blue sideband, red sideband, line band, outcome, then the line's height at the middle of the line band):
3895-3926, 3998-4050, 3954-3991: 0.279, 40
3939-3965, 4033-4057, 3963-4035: 0.104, 41.1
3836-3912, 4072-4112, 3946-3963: -0.166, 33.7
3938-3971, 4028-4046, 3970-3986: 0.184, 35.9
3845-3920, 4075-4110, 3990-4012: -0.222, 34.9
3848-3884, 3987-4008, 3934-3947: 0.133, 39.5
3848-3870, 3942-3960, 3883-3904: 0.410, 38.2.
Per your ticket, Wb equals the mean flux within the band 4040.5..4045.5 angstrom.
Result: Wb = 44.6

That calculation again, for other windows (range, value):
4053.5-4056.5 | 43.9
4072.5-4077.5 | 39.9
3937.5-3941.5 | 36.9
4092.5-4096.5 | 32.4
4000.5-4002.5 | 46.4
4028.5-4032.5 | 41.2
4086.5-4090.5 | 40.7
